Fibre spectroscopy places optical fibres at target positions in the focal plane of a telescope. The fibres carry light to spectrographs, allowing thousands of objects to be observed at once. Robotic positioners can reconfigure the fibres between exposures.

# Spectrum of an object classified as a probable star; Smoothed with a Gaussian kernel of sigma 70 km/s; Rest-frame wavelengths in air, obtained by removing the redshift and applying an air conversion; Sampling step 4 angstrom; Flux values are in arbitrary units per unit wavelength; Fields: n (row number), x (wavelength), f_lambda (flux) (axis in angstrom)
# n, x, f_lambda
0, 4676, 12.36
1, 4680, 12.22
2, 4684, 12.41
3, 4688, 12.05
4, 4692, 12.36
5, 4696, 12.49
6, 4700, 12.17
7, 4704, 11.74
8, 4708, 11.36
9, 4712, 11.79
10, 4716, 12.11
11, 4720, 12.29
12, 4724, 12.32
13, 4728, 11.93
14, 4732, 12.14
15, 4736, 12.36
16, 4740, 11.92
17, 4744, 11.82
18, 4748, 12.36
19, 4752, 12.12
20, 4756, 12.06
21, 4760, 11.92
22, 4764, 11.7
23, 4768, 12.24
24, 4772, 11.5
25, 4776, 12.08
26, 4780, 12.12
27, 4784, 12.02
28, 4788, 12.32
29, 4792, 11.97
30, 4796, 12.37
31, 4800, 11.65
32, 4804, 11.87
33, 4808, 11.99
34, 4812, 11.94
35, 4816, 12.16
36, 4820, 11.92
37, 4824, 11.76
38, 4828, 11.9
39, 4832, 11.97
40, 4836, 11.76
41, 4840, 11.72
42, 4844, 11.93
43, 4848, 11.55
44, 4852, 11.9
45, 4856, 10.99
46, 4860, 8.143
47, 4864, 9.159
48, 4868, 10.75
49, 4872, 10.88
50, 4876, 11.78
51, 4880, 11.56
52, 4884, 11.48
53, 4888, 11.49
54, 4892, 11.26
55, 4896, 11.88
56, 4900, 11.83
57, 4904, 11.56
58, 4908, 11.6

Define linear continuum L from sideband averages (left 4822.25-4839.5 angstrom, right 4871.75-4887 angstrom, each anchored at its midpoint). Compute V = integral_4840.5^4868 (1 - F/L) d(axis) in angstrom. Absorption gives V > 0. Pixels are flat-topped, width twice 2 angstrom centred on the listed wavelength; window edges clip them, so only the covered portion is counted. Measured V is 2.3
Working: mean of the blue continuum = 11.8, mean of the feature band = 10.7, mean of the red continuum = 11.5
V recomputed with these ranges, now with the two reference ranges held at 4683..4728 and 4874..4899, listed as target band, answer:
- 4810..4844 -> -0.4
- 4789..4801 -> -0.2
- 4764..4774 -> 0.1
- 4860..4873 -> 2.0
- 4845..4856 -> 0.1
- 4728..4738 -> -0.1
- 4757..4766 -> 0.1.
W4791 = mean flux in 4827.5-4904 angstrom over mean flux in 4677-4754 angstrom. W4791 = 0.9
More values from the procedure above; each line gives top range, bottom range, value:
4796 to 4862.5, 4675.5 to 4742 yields 0.96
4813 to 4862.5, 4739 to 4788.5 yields 0.95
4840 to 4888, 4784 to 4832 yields 0.92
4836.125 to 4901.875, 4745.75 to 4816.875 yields 0.93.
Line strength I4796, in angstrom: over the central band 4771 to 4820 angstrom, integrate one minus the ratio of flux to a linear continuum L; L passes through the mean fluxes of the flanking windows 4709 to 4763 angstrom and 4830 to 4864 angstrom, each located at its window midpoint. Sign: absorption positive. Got -1.9 angstrom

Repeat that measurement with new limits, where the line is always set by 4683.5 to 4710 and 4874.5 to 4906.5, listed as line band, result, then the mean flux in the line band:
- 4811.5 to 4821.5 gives -0.2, 12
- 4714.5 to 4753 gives -0.5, 12.1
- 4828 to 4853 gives -0.2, 11.8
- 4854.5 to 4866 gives 2.3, 9.36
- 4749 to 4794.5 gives -0.5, 12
